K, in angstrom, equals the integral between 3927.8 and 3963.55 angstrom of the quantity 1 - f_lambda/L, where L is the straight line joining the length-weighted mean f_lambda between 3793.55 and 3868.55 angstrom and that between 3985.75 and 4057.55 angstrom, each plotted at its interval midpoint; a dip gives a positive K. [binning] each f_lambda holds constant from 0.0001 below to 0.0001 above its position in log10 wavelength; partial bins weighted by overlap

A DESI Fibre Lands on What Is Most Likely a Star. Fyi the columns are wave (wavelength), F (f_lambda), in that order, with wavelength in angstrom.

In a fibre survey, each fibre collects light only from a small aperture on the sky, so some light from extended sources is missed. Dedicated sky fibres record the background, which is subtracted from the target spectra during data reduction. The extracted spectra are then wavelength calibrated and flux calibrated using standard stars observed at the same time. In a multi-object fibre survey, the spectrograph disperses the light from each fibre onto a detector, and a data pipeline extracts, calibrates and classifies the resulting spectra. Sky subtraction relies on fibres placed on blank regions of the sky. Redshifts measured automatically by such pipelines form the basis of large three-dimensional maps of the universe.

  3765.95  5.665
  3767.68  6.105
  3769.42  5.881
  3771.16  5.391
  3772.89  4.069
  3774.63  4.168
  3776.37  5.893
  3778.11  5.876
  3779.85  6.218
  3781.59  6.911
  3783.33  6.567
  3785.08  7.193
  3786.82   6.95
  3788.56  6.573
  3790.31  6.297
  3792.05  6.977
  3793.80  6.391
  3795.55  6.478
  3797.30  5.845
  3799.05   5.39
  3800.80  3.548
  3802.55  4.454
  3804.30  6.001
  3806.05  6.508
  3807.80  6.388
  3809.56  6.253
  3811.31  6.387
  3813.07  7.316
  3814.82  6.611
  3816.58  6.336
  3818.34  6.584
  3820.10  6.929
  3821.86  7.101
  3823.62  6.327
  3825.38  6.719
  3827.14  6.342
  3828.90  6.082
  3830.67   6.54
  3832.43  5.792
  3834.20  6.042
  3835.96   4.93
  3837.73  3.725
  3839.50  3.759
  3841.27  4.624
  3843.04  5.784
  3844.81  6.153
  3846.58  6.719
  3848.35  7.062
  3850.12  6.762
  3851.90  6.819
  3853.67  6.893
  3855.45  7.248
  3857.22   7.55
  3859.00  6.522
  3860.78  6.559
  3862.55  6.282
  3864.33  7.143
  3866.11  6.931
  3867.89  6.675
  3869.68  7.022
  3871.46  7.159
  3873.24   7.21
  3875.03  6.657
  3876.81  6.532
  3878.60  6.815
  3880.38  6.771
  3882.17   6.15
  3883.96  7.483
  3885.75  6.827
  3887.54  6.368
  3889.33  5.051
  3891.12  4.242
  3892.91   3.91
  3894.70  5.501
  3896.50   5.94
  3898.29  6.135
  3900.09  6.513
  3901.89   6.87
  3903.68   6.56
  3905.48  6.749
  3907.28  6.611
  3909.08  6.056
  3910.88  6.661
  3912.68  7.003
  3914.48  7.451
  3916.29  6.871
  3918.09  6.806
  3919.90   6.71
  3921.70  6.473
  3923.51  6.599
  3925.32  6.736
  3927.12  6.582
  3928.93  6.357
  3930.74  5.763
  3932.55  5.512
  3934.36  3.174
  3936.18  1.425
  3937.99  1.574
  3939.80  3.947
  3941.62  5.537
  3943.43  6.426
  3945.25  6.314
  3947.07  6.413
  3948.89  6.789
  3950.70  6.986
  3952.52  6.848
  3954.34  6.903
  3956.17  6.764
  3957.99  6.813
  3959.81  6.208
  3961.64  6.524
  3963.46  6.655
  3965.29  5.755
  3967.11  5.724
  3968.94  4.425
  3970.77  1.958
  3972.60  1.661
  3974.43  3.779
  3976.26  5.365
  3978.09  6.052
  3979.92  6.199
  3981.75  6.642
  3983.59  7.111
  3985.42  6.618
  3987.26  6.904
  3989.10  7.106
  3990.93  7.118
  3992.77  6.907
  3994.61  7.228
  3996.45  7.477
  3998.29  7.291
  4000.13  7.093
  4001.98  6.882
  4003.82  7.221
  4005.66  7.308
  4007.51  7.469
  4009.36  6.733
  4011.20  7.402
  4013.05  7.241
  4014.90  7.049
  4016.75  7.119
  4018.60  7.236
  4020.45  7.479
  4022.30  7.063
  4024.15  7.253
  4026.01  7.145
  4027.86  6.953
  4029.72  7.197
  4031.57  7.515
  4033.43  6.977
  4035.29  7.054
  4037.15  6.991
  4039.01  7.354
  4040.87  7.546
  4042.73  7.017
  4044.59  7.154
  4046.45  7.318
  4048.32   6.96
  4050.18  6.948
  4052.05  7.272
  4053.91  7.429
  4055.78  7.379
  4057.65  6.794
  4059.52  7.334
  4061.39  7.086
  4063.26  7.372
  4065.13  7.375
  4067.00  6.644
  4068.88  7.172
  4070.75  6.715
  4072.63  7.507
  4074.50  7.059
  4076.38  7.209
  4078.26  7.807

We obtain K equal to 6.1 angstrom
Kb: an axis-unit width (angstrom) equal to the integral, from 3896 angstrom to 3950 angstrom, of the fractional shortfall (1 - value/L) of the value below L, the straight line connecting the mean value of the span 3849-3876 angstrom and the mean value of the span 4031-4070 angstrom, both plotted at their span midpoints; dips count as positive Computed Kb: 8.0 angstrom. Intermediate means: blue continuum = 6.9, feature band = 5.95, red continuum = 7.17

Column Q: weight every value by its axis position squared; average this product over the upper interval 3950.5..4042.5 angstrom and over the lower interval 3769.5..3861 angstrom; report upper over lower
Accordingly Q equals 1.2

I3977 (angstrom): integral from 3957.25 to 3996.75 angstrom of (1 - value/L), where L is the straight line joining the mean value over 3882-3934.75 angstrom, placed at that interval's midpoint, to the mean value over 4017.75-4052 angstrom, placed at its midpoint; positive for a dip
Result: 5.0 angstrom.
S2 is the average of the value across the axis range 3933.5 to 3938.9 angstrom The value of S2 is 2.05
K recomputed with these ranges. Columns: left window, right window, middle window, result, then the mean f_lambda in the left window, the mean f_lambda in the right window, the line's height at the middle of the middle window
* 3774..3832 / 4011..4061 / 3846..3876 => -1.90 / 6.25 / 7.19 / 6.49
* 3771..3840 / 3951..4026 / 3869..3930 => -1.90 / 6.02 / 6.48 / 6.25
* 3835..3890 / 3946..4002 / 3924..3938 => 3.08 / 6.4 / 6.19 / 6.27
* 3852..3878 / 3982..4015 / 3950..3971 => 2.87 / 6.88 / 7.11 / 7.05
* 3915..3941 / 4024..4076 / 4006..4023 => -1.46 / 5.35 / 7.16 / 6.63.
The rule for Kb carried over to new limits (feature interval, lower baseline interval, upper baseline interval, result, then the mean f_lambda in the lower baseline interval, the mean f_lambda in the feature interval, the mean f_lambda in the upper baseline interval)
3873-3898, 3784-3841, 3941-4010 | 0.4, 6.07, 6.08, 6.3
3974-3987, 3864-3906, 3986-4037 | 1.6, 6.37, 6.1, 7.16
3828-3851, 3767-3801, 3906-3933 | 2.0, 5.98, 5.69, 6.57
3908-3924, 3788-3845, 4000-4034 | -0.4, 5.97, 6.74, 7.18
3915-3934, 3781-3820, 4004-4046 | 1.2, 6.28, 6.37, 7.2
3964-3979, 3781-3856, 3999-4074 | 5.4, 6.18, 4.4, 7.17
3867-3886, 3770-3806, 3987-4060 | -1.4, 5.87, 6.84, 7.17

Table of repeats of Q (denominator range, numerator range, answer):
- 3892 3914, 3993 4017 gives 1.21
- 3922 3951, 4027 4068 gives 1.41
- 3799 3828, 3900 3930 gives 1.13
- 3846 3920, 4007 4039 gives 1.17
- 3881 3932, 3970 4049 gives 1.12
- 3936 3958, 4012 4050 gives 1.32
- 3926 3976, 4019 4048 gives 1.42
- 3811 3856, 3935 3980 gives 0.91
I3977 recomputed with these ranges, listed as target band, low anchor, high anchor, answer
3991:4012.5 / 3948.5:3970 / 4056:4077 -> -1.75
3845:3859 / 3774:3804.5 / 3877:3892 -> -1.78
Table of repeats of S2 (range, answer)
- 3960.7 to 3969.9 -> 5.8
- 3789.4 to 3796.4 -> 6.53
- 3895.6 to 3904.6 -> 6.4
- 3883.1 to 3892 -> 5.99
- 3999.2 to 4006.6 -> 7.12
